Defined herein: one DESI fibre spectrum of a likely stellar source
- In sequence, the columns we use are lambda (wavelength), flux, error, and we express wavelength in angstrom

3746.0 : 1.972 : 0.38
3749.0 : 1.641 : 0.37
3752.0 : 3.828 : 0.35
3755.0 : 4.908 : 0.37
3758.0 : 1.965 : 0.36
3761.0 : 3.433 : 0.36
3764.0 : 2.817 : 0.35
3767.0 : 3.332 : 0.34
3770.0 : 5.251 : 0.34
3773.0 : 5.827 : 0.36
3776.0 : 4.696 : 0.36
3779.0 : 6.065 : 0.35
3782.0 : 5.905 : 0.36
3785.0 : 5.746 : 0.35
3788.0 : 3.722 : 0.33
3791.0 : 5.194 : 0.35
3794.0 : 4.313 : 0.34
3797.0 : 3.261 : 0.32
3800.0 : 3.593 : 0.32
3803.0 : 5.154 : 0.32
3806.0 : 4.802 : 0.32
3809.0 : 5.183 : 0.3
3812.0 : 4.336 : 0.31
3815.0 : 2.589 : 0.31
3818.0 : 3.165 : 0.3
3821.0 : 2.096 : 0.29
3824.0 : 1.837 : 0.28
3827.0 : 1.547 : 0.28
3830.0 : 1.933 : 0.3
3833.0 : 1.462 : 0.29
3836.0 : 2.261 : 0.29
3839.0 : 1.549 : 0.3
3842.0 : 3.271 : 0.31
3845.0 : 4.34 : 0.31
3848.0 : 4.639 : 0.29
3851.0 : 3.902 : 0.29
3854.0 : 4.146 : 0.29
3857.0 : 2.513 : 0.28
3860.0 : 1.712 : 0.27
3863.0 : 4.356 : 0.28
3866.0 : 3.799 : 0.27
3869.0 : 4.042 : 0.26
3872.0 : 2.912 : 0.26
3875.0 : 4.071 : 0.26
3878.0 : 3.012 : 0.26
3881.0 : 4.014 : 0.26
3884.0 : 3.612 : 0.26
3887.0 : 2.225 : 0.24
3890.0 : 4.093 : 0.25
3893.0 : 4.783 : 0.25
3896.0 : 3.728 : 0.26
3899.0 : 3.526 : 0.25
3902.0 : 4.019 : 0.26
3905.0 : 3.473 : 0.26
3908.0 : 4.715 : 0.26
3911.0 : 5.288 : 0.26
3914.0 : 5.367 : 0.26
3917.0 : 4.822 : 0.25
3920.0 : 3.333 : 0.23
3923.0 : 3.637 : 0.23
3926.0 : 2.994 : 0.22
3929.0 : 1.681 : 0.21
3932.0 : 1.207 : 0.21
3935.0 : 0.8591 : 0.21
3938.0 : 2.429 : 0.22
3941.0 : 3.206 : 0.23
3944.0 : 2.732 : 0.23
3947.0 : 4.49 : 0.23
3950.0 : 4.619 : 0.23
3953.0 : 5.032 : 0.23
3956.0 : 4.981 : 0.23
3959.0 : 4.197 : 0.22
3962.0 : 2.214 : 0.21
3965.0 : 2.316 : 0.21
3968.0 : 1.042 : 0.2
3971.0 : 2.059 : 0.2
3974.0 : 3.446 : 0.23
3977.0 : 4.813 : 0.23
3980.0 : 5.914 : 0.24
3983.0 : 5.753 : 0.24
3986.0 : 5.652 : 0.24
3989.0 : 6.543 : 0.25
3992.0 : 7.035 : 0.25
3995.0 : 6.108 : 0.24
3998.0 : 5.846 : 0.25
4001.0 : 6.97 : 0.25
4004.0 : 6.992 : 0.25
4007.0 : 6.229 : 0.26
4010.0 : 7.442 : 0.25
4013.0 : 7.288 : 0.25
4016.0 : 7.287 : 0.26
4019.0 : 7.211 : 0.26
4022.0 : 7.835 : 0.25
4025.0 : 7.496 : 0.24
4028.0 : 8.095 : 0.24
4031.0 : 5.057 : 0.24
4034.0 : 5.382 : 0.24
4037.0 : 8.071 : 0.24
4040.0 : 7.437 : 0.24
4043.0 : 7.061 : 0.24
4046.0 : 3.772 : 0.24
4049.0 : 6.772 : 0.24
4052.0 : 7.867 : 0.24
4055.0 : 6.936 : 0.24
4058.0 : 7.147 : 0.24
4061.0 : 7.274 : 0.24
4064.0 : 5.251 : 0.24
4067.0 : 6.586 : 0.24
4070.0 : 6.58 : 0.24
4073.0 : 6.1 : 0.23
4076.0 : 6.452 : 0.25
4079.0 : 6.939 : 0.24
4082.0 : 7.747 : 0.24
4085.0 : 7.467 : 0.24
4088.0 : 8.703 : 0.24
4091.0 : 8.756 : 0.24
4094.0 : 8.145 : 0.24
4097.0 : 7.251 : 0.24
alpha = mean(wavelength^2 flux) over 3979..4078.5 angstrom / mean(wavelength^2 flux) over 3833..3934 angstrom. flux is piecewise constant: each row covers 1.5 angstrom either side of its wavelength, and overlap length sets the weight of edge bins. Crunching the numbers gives 2.0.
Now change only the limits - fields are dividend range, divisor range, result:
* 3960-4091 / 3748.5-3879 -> 1.90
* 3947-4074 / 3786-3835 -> 1.93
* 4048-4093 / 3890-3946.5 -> 2.22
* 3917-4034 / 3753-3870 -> 1.42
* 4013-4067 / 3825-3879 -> 2.44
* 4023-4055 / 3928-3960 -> 2.18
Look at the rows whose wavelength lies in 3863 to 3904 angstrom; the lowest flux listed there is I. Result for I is 2.225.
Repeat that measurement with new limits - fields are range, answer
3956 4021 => 1.042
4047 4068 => 5.251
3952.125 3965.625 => 2.214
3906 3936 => 0.8591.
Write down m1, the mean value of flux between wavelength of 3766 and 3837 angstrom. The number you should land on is 3.9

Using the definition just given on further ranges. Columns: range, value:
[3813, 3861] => 2.71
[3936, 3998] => 4.24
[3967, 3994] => 4.79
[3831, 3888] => 3.25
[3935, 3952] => 3.31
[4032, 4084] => 6.66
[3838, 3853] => 3.63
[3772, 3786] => 5.64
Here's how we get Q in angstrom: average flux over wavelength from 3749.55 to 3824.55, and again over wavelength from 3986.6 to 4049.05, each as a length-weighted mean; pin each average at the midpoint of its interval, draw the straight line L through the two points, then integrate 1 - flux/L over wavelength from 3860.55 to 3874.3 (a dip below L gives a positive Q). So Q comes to 3.77 angstrom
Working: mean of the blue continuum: 4.12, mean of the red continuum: 6.74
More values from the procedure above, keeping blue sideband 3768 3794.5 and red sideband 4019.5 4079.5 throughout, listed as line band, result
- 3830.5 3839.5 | 6.05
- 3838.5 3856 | 5.78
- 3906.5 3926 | 5.05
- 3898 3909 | 3.68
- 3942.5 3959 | 4.82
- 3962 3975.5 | 8.72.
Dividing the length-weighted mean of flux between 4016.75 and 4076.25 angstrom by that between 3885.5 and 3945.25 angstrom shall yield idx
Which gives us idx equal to 1.97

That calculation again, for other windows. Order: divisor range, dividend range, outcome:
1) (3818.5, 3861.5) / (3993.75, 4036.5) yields 2.56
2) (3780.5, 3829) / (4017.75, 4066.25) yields 1.75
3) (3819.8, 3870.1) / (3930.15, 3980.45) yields 1.10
